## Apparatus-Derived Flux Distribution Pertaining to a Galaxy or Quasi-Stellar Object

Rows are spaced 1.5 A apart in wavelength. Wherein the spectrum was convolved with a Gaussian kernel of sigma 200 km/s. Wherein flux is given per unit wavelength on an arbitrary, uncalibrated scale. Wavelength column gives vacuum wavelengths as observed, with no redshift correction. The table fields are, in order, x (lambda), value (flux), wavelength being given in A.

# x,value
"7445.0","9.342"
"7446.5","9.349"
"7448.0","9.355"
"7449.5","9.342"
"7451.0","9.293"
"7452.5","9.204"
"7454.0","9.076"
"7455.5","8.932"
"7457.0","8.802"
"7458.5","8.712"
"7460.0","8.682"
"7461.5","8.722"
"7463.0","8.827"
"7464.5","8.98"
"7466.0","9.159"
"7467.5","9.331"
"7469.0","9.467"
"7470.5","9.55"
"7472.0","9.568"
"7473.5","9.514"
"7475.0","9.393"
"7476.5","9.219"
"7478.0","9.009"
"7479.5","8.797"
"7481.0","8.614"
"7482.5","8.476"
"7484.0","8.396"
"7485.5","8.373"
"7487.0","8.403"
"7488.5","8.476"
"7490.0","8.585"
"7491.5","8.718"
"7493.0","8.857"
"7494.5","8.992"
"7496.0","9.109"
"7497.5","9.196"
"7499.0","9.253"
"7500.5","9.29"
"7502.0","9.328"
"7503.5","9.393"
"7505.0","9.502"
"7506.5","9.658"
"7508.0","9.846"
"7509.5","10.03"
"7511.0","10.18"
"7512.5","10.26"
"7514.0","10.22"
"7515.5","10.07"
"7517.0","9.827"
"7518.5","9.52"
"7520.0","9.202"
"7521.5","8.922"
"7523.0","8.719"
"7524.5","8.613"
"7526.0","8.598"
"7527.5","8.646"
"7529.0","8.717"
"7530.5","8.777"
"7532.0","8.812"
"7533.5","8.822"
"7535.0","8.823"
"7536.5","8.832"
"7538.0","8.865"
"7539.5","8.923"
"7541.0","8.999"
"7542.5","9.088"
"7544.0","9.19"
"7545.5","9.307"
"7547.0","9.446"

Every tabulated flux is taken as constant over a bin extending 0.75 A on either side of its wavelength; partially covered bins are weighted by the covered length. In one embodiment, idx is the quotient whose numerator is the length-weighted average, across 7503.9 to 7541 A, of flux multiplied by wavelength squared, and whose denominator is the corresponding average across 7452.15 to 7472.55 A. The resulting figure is 1.0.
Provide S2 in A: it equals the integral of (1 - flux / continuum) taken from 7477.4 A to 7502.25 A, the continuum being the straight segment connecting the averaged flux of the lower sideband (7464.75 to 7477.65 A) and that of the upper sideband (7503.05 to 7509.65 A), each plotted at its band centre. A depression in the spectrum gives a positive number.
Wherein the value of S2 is 1.9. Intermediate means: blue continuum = 9.37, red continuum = 9.67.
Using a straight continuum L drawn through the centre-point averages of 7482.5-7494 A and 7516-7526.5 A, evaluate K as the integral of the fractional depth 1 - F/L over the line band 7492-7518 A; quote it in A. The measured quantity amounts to -2.2 A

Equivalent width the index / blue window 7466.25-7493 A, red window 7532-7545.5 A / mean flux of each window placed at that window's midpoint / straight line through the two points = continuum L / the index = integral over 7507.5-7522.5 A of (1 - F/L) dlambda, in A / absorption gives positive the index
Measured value -1.4 A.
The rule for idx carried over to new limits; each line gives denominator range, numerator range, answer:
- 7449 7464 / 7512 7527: 1.06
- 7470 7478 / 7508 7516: 1.09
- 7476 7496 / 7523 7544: 1.03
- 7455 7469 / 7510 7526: 1.08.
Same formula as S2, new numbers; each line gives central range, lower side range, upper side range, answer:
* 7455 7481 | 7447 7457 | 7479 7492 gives -0.66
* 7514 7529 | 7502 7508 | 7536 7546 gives 0.24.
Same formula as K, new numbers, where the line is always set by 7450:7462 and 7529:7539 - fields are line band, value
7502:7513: -1.2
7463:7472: -0.4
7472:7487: 0.0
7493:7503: -0.3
